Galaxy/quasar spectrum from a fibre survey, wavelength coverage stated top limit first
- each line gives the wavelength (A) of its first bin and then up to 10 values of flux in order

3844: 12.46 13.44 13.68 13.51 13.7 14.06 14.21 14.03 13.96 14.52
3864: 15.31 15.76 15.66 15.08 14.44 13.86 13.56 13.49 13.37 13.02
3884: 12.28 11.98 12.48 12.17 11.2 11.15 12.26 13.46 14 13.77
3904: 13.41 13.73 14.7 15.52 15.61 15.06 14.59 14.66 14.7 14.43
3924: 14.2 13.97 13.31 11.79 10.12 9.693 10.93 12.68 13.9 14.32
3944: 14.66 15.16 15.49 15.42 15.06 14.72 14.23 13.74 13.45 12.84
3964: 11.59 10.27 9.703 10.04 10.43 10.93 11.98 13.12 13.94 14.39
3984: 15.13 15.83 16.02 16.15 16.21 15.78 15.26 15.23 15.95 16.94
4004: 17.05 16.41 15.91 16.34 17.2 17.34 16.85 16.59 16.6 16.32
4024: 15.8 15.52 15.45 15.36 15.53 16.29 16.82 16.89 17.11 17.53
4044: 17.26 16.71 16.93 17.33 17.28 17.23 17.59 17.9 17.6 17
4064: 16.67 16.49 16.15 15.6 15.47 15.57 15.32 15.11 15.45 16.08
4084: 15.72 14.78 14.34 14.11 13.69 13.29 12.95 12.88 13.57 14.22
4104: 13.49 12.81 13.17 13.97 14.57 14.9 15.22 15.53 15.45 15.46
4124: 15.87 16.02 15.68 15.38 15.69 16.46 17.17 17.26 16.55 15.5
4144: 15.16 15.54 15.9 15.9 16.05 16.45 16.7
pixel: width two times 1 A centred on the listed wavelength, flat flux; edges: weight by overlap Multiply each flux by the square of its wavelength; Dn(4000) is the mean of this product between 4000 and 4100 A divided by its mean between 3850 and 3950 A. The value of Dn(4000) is 1.27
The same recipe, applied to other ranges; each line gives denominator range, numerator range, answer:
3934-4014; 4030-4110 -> 1.15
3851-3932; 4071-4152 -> 1.22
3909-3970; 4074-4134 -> 1.18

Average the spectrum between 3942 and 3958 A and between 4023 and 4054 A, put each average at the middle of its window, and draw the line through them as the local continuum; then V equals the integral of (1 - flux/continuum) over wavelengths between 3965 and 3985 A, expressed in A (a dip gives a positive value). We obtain 4.4 A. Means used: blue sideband 14.8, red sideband 16.5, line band 12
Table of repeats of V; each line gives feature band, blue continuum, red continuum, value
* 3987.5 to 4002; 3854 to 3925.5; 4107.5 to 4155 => -1.21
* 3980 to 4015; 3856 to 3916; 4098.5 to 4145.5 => -3.82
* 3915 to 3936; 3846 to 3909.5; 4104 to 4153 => 1.38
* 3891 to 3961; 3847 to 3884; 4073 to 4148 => 3.18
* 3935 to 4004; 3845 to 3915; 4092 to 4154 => 1.58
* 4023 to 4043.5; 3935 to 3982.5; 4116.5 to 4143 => -2.77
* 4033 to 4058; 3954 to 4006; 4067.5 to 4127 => -4.83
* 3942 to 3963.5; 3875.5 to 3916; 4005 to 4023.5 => 0.71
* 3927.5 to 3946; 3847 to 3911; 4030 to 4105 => 2.35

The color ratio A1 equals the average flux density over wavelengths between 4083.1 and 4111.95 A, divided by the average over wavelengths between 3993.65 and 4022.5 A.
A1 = 0.8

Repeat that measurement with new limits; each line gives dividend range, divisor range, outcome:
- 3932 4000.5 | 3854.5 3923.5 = 0.98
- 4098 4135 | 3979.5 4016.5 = 0.92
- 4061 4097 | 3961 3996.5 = 1.14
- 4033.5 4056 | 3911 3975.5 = 1.30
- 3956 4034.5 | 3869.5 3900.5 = 1.14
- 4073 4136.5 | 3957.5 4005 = 1.07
